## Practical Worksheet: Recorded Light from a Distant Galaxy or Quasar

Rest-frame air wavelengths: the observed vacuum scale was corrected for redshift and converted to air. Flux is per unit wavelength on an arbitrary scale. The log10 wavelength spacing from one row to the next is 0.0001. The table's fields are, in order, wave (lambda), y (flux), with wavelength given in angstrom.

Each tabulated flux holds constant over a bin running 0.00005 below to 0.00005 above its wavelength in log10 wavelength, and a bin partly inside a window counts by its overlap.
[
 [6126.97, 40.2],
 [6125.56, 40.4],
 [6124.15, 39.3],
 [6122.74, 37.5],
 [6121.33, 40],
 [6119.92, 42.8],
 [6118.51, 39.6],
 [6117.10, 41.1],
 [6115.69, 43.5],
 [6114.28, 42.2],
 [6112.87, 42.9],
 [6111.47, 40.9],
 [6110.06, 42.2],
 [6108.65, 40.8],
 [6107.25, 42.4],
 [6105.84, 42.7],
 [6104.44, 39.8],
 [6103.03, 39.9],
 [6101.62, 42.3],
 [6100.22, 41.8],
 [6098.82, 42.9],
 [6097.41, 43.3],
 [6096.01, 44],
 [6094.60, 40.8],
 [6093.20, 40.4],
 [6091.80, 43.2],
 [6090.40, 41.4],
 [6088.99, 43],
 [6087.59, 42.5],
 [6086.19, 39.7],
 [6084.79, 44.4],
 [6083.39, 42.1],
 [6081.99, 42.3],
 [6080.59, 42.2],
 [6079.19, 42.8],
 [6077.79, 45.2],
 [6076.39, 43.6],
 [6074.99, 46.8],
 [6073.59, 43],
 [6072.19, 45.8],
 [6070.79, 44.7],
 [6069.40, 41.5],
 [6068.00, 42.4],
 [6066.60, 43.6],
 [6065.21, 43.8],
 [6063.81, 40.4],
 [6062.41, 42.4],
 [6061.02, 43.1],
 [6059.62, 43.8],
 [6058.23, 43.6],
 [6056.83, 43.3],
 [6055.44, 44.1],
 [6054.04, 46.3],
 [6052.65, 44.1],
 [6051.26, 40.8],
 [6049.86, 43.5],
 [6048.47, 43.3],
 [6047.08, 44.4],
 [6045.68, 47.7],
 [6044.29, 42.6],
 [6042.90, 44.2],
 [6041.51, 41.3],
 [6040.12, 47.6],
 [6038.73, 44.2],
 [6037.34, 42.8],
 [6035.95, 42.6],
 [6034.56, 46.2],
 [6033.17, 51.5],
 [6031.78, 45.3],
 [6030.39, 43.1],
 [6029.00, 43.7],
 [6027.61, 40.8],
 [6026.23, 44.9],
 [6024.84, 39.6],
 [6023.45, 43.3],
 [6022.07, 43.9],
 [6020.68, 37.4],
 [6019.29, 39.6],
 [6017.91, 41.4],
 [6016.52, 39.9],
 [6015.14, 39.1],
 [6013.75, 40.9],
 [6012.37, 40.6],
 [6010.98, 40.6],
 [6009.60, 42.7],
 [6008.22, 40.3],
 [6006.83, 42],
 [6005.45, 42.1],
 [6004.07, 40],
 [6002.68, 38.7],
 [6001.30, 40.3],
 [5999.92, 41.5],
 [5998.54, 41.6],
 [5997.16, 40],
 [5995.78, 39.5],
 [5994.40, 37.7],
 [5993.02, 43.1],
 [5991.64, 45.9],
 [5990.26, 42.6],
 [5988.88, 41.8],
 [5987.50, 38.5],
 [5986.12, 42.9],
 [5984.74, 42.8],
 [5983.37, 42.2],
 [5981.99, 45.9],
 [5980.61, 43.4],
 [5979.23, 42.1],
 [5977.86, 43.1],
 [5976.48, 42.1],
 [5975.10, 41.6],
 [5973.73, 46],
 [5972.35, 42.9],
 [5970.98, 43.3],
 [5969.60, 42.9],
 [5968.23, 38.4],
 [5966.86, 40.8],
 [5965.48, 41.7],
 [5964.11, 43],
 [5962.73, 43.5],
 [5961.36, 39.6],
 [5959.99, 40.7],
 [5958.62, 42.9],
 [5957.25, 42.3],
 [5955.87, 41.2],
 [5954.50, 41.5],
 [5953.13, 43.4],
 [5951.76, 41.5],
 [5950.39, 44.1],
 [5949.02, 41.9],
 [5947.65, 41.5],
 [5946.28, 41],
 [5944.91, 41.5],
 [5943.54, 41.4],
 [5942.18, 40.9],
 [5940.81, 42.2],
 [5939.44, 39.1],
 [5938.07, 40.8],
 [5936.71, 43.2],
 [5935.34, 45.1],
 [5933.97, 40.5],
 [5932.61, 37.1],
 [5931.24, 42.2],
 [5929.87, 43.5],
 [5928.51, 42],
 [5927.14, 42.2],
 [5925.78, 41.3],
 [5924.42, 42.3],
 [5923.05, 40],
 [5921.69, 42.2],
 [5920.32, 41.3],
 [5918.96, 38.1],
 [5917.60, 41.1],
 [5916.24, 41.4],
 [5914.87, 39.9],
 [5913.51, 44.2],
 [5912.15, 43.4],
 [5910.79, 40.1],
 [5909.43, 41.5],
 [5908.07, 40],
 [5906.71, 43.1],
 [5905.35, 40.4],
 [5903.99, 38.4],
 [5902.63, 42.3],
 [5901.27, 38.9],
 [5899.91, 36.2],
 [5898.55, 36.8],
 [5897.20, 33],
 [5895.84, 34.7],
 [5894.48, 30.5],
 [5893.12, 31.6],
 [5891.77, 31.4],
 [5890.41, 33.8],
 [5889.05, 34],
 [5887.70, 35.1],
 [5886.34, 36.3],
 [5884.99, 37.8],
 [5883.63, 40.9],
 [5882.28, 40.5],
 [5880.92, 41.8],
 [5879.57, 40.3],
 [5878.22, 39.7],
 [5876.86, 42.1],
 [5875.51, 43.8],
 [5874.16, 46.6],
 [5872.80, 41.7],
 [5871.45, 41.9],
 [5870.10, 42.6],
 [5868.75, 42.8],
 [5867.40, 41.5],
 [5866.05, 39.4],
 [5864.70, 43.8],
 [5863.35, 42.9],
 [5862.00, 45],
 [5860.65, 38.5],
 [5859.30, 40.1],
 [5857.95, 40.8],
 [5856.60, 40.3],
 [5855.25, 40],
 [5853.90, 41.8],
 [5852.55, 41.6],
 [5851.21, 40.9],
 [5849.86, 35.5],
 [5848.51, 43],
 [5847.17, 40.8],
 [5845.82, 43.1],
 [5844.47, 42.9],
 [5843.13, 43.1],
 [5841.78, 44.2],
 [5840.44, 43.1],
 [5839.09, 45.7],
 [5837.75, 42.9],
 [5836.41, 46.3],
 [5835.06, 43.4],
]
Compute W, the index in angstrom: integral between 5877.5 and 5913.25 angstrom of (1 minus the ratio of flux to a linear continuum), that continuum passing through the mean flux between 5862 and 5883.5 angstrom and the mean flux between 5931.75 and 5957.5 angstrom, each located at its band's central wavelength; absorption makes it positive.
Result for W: 3.5 angstrom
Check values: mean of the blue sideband 42.2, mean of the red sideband 41.6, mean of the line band 37.9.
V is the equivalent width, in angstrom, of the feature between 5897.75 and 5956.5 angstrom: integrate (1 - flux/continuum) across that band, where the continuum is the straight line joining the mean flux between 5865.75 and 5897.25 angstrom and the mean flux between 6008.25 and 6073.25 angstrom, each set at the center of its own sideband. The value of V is -1.9 angstrom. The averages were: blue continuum 38.6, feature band 41.2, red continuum 43.1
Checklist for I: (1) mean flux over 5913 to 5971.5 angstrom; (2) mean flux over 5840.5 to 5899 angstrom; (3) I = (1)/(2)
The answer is 1.0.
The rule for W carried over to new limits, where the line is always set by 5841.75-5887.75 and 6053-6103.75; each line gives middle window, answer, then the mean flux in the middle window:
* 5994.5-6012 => 0.70 angstrom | 40.7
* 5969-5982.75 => -0.39 angstrom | 43.3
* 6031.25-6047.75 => -0.92 angstrom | 45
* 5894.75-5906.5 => 1.13 angstrom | 37.6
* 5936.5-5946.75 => 0.17 angstrom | 41.2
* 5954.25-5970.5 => 0.18 angstrom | 41.6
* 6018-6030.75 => 0.23 angstrom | 41.8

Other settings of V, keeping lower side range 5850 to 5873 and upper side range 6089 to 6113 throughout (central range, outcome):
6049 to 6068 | -0.7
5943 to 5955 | -0.1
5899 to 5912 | 0.4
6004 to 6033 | 0.0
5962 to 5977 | -0.3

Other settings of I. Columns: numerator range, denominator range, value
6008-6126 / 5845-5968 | 1.05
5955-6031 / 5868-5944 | 1.04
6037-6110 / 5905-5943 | 1.04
